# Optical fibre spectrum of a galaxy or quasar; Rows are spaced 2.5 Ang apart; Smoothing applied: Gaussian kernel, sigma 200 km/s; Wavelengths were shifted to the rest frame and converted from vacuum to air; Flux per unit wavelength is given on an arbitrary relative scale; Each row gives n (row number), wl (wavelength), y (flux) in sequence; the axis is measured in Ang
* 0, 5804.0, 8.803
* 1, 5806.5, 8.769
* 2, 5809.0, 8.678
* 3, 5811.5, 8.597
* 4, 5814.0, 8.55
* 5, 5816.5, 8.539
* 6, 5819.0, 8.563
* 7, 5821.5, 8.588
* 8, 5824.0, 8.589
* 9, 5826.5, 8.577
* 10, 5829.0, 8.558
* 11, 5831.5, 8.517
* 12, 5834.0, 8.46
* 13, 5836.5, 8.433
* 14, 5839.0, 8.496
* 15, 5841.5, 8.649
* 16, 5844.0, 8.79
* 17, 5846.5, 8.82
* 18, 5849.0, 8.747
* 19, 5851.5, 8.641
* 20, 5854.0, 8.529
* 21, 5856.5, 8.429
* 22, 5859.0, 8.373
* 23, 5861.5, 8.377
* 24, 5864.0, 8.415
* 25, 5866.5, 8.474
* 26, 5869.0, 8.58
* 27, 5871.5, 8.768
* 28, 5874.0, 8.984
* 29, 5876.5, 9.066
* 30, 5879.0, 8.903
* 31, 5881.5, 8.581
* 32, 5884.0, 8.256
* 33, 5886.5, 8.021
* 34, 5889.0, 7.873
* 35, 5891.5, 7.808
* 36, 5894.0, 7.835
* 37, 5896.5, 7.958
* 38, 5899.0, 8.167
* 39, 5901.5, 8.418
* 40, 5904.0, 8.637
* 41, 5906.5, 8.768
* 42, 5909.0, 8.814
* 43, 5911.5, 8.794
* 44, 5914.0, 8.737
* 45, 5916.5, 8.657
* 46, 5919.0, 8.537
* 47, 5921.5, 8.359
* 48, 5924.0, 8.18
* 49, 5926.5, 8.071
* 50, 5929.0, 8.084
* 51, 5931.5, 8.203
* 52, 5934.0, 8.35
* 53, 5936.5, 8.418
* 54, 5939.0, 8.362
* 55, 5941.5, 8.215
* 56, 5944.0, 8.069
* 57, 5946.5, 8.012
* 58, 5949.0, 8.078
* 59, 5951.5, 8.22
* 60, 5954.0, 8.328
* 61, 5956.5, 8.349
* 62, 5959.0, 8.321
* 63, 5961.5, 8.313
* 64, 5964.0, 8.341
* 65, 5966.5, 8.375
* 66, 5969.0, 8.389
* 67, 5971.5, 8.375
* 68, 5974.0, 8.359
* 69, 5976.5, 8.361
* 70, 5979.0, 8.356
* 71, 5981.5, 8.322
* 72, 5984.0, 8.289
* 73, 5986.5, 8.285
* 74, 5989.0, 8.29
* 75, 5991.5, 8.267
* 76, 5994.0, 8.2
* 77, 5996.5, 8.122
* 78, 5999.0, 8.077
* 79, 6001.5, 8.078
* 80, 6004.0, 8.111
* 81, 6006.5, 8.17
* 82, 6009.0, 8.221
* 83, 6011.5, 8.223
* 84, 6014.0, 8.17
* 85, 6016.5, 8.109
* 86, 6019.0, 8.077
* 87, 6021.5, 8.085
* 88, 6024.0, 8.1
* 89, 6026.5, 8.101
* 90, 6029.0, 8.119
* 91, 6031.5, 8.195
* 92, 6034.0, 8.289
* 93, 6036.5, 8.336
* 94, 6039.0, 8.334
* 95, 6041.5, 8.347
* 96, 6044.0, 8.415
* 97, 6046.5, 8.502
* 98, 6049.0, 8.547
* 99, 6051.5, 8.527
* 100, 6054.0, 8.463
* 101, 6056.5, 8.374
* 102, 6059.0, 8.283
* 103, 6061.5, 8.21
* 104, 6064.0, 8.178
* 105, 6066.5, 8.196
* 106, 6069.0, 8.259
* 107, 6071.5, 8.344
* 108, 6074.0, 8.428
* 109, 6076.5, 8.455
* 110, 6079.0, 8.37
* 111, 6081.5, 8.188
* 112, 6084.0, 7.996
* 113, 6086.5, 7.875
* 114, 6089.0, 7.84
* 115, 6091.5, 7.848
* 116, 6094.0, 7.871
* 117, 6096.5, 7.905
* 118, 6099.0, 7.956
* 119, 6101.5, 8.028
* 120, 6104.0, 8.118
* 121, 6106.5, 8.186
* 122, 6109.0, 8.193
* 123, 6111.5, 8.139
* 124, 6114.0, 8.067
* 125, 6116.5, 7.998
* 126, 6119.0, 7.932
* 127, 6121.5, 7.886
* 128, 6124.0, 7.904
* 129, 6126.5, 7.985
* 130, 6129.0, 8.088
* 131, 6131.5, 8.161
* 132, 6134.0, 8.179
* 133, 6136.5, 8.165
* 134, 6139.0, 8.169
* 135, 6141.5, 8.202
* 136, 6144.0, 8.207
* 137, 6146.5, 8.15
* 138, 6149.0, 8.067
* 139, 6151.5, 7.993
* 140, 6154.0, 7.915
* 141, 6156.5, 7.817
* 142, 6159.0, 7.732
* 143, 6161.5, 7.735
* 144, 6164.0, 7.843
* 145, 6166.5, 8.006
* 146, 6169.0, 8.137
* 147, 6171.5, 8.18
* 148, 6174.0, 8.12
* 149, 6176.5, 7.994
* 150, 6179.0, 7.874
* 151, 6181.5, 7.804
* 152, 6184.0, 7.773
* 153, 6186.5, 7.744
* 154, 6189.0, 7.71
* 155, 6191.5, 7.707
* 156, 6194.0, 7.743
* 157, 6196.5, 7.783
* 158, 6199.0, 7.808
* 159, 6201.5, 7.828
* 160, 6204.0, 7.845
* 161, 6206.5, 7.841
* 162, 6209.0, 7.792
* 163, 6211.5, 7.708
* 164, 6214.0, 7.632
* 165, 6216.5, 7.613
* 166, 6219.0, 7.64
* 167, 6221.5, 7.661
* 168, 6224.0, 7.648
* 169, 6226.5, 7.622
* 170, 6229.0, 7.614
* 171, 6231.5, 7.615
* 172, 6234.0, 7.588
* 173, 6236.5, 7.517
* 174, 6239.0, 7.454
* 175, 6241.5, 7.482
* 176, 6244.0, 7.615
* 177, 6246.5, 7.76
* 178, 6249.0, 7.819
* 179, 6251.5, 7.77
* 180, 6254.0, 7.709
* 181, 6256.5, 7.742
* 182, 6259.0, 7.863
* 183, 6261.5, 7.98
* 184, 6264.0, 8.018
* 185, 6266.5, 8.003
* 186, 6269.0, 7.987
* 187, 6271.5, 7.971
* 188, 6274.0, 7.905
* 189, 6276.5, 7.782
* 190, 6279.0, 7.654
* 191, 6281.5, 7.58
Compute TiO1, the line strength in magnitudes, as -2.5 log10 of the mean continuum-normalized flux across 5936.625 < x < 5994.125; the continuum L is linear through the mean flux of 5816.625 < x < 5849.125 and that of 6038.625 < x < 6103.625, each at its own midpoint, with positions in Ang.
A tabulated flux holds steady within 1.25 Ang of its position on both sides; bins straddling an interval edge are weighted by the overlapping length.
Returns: 0.01 mag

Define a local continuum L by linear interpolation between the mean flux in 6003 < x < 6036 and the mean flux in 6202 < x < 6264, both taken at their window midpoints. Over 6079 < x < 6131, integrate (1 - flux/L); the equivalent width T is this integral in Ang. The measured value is -0.3 Ang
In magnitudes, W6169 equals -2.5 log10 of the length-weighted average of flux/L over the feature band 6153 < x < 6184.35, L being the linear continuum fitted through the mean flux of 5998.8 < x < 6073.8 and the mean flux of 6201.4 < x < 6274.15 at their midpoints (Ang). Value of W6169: -0.001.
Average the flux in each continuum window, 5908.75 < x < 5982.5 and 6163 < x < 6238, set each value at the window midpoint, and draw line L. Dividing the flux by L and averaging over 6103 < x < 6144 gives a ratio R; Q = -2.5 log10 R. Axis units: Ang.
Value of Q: -0.02 mag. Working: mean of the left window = 8.34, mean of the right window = 7.78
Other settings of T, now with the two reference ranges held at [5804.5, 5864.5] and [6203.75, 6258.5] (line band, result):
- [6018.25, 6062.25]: -1.1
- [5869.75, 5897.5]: 0.3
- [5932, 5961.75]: 0.2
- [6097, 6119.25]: -0.3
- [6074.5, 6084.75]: -0.3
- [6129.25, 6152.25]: -0.8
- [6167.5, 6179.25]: -0.4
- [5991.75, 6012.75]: 0.1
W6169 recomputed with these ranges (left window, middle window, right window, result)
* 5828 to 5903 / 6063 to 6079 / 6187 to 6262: -0.04 mag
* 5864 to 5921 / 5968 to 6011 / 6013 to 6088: 0.01 mag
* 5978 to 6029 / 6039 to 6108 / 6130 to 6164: -0.01 mag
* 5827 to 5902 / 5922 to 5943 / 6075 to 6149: 0.02 mag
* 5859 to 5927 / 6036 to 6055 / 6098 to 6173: -0.03 mag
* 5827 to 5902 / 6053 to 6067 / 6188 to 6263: -0.03 mag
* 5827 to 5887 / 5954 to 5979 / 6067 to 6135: 0.00 mag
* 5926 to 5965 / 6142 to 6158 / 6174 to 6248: -0.03 mag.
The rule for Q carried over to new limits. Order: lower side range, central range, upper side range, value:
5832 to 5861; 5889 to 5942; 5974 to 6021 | 0.01 mag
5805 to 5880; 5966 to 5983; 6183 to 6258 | -0.01 mag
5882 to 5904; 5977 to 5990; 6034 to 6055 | 0.00 mag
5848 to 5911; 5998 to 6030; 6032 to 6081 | 0.03 mag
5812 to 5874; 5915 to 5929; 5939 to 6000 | 0.00 mag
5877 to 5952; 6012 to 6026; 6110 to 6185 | 0.01 mag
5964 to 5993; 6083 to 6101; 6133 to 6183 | 0.03 mag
